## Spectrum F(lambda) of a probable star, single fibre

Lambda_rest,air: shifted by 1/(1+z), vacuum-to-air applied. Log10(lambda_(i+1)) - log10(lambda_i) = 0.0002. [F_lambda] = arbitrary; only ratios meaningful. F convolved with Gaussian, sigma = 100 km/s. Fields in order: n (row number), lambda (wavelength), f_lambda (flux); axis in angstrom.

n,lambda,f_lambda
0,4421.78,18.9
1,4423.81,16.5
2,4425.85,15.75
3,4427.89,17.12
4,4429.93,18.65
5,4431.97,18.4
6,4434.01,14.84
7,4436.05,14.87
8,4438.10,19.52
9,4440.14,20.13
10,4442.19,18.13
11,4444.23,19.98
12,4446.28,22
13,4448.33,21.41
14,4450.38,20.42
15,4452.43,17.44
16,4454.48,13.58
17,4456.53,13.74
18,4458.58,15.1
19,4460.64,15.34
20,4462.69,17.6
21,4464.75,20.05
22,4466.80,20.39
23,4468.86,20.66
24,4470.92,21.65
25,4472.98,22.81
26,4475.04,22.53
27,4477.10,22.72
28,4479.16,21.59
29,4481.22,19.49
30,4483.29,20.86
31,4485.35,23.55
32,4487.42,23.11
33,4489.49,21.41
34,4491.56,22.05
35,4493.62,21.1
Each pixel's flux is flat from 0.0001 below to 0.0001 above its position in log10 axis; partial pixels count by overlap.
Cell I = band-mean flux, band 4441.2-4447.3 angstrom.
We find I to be 20.1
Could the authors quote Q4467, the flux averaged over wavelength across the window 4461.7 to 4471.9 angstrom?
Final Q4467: 20.1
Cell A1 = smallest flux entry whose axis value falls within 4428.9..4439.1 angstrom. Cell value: 14.84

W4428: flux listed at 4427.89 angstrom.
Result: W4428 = 17.12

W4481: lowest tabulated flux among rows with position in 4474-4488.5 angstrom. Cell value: 19.49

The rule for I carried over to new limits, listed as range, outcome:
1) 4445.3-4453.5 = 20.3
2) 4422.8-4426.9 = 16.1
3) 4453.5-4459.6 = 14.2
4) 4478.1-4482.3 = 20.6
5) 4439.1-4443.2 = 19.1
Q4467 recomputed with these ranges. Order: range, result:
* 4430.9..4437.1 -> 16.1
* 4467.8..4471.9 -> 21.1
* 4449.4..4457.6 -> 16.3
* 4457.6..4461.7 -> 15.2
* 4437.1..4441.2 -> 19.8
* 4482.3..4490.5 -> 22.2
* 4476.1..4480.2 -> 22.2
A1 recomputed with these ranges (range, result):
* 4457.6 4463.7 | 15.1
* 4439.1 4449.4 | 18.13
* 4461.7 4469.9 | 17.6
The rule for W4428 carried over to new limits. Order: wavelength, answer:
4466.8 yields 20.39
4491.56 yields 22.05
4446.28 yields 22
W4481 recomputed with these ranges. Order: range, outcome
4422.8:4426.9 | 15.75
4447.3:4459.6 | 13.58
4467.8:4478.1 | 20.66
